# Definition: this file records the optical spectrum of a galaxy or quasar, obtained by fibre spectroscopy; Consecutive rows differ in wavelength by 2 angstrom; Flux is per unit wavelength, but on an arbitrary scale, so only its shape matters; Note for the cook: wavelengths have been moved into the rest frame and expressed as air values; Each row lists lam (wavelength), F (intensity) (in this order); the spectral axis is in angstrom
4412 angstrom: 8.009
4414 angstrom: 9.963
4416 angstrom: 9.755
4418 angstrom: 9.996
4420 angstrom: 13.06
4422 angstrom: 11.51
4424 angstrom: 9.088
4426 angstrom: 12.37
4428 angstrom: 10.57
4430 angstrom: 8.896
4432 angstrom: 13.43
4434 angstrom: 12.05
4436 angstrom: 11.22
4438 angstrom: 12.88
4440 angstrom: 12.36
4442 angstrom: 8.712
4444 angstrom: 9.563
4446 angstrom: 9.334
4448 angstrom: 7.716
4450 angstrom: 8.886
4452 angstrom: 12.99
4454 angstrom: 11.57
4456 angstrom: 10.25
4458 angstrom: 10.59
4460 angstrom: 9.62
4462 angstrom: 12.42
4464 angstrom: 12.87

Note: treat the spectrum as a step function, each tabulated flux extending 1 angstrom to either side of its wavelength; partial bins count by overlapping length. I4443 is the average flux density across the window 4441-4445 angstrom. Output 9.14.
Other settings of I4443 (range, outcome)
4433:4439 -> 12.1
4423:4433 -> 10.9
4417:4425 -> 10.9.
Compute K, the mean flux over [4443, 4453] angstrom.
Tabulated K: 9.7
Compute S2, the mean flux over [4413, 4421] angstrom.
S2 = 10.7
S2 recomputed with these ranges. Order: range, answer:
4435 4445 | 10.9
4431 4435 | 12.7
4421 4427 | 11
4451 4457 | 11.6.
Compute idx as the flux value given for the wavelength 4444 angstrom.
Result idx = 9.563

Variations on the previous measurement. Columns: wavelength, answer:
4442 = 8.712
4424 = 9.088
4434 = 12.05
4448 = 7.716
